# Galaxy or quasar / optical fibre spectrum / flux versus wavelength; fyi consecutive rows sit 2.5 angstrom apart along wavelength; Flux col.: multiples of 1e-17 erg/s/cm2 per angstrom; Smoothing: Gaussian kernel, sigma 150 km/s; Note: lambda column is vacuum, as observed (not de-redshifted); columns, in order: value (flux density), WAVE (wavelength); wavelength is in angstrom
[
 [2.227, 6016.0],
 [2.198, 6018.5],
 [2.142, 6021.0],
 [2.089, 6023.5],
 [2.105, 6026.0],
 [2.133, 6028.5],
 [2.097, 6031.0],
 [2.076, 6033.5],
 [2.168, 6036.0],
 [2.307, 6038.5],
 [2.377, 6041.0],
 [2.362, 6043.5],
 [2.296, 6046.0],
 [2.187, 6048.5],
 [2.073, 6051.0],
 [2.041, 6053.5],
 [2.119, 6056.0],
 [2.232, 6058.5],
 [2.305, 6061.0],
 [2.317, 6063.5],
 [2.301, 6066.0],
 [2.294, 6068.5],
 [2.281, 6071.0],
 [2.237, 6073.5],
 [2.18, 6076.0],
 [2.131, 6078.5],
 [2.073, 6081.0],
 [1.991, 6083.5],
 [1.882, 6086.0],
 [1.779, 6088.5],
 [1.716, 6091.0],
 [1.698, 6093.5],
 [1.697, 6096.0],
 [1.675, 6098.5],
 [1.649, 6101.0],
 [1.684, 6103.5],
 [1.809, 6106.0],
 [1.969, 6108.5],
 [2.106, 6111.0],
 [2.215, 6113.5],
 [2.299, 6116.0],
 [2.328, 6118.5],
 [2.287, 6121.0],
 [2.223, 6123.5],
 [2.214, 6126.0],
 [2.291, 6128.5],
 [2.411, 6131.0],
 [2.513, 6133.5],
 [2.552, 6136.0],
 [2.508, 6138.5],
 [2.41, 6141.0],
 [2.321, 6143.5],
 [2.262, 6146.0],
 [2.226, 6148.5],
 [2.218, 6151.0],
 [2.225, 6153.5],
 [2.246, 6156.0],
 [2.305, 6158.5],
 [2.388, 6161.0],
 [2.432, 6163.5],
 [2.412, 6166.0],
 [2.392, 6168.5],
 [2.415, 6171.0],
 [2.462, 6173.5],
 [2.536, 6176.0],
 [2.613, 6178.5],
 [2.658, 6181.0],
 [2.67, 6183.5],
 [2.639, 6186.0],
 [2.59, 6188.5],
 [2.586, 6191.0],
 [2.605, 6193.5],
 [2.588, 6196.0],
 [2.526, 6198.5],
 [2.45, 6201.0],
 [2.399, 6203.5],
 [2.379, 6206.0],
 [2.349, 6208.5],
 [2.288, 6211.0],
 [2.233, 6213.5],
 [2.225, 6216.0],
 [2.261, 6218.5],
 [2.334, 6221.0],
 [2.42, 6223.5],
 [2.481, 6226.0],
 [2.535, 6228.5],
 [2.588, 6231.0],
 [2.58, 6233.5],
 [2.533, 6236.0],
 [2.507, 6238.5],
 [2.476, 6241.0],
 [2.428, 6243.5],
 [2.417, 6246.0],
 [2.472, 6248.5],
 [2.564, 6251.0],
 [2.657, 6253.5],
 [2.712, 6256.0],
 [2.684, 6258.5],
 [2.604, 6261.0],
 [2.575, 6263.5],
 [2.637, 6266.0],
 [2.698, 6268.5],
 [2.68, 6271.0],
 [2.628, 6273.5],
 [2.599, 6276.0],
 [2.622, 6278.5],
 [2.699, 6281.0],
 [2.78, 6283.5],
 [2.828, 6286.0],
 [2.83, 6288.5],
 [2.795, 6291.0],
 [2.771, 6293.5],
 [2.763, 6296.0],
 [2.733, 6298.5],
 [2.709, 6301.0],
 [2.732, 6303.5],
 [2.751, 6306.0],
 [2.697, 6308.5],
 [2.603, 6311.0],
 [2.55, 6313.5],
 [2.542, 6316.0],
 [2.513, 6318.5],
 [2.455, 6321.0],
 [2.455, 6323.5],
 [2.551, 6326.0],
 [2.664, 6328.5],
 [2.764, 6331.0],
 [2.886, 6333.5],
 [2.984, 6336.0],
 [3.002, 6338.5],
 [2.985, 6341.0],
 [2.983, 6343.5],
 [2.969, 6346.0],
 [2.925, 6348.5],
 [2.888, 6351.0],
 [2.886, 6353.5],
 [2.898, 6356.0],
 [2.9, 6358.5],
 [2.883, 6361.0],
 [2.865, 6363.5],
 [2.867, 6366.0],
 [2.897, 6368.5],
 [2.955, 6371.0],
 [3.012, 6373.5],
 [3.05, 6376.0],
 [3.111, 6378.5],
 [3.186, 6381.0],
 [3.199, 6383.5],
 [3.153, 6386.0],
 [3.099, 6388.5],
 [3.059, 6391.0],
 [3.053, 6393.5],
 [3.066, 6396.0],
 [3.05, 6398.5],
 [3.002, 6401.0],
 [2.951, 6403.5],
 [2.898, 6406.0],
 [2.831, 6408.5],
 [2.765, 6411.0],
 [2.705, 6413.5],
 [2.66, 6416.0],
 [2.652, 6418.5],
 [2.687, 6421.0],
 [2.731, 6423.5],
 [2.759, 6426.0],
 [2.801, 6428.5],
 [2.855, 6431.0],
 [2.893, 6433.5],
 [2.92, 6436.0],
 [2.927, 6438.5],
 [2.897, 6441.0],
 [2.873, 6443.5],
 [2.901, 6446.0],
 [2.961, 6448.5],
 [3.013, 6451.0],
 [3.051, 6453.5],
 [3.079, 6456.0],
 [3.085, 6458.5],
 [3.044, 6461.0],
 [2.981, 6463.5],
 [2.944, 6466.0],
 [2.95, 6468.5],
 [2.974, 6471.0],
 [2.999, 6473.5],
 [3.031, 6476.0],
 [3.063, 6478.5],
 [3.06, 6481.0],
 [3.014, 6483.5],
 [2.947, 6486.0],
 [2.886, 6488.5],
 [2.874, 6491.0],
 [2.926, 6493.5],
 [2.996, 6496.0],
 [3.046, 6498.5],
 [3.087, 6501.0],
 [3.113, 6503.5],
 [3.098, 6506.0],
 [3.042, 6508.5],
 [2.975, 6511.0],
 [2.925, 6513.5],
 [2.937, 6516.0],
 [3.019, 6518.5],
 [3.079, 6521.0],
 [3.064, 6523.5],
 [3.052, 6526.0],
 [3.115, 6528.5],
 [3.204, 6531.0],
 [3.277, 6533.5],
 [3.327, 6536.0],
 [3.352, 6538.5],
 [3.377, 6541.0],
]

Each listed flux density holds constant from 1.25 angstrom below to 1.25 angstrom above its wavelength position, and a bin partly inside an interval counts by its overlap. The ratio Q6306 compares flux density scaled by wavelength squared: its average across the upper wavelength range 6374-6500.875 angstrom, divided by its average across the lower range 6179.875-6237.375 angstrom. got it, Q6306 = 1.3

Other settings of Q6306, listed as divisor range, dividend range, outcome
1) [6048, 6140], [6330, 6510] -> 1.55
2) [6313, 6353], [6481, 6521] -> 1.14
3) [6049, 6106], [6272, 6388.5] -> 1.52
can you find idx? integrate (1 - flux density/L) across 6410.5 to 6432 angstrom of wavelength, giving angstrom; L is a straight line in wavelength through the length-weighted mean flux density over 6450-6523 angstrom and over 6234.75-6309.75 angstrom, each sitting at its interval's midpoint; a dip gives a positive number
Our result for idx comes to 1.2 angstrom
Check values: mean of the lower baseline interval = 2.65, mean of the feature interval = 2.73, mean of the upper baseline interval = 3.01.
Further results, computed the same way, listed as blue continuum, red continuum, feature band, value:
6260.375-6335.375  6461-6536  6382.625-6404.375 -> -1.7 angstrom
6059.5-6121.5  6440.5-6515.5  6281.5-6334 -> -2.3 angstrom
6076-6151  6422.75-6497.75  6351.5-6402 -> -4.8 angstrom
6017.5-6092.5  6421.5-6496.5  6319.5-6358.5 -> -1.6 angstrom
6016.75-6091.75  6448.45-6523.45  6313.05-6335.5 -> 0.6 angstrom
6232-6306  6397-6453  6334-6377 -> -2.7 angstrom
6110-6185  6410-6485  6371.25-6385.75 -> -1.7 angstrom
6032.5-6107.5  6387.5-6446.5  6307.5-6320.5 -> 0.3 angstrom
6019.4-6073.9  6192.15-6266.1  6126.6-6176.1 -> -0.1 angstrom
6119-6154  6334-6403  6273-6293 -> 0.2 angstrom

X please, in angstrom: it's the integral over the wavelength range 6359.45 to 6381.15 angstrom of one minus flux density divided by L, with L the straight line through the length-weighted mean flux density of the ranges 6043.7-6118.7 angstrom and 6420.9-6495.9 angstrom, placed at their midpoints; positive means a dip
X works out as -1.9 angstrom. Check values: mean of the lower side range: 2.05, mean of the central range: 2.97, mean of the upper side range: 2.94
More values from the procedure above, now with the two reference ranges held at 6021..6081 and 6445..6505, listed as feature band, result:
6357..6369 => -0.39 angstrom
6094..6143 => 3.91 angstrom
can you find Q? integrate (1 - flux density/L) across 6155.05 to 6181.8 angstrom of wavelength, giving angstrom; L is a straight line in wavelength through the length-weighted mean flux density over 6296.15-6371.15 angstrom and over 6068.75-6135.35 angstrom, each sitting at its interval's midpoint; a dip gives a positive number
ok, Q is -2.0 angstrom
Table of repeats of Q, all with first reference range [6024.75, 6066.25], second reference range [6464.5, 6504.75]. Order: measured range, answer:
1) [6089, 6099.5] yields 2.70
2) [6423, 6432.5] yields 0.32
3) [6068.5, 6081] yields 0.30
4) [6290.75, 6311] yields -0.53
